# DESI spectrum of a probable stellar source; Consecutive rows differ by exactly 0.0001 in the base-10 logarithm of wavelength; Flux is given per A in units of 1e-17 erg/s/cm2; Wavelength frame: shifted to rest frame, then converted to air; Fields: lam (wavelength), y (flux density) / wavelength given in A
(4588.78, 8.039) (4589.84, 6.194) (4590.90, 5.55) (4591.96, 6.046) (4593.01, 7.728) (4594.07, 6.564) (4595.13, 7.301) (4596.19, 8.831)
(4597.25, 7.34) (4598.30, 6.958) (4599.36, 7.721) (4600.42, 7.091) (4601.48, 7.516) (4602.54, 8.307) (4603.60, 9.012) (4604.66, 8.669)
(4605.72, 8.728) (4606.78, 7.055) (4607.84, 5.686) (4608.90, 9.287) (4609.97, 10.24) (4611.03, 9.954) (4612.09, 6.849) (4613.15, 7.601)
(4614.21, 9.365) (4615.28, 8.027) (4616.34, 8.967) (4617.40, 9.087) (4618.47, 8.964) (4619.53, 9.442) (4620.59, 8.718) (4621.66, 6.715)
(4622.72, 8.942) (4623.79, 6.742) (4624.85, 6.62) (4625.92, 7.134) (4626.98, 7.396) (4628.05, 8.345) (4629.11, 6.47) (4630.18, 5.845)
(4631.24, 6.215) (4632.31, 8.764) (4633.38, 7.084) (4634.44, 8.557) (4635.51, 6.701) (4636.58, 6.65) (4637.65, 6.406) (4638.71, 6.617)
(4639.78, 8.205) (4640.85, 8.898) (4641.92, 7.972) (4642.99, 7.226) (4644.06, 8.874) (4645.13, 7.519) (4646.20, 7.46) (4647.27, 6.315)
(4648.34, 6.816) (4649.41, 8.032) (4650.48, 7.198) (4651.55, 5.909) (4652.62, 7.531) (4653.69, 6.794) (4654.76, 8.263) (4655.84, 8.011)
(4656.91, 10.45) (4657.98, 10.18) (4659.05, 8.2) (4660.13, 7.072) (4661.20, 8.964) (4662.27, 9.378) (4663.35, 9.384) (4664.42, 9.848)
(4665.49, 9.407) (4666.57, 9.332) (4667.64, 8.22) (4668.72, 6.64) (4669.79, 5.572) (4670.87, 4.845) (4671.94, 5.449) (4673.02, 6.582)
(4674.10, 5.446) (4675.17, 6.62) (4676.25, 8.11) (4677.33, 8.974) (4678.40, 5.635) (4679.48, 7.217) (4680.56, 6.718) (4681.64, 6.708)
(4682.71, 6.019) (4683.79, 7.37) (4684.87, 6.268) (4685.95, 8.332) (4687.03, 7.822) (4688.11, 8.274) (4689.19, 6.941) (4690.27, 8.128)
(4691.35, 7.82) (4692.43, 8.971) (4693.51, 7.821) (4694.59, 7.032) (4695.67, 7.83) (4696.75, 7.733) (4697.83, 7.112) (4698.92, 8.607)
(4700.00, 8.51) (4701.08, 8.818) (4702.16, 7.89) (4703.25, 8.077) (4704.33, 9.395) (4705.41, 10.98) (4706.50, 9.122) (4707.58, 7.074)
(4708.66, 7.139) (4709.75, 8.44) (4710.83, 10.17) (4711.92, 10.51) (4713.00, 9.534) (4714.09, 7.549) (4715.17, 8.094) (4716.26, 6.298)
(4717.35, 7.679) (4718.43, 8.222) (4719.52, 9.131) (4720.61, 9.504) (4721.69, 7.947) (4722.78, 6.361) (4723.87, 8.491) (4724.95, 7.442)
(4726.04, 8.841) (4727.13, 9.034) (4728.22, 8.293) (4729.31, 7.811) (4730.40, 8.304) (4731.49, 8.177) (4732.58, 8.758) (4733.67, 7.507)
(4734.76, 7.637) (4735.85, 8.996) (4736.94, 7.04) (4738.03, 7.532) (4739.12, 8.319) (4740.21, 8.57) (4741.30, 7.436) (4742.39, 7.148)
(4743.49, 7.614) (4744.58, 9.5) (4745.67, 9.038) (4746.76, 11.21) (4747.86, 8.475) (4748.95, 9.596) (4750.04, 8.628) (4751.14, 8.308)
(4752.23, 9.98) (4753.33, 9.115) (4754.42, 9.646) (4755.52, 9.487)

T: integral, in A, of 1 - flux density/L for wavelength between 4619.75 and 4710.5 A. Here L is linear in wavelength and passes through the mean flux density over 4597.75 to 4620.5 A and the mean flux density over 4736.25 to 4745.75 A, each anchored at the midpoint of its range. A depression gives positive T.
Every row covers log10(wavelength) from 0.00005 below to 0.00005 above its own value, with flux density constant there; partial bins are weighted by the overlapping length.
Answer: 5.6 A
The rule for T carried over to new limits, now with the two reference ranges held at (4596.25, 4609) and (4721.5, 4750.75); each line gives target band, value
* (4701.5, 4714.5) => -1.0 A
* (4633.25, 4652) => 1.3 A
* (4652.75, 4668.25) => -1.5 A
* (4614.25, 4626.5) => -0.5 A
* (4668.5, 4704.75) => 3.4 A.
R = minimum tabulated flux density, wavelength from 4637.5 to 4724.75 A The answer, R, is 4.845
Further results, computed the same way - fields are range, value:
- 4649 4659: 5.909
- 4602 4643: 5.686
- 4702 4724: 6.298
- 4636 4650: 6.315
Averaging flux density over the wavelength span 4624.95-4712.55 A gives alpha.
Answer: 7.73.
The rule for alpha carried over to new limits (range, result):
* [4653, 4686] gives 7.6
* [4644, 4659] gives 7.79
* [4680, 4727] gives 8.07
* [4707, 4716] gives 8.5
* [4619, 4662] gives 7.64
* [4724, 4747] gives 8.26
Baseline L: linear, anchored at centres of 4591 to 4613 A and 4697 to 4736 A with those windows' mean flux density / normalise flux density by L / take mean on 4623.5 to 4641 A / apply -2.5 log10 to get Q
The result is 0.11 mag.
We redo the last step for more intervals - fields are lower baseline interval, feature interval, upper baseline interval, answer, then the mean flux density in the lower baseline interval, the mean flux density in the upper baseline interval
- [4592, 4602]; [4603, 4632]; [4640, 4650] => -0.07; 7.39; 7.69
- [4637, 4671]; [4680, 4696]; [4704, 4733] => 0.10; 7.89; 8.45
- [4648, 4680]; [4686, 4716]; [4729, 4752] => -0.04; 7.67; 8.39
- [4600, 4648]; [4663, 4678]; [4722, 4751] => 0.08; 7.82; 8.3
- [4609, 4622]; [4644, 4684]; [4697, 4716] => 0.15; 8.71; 8.6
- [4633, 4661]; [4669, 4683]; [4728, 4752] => 0.22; 7.67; 8.38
